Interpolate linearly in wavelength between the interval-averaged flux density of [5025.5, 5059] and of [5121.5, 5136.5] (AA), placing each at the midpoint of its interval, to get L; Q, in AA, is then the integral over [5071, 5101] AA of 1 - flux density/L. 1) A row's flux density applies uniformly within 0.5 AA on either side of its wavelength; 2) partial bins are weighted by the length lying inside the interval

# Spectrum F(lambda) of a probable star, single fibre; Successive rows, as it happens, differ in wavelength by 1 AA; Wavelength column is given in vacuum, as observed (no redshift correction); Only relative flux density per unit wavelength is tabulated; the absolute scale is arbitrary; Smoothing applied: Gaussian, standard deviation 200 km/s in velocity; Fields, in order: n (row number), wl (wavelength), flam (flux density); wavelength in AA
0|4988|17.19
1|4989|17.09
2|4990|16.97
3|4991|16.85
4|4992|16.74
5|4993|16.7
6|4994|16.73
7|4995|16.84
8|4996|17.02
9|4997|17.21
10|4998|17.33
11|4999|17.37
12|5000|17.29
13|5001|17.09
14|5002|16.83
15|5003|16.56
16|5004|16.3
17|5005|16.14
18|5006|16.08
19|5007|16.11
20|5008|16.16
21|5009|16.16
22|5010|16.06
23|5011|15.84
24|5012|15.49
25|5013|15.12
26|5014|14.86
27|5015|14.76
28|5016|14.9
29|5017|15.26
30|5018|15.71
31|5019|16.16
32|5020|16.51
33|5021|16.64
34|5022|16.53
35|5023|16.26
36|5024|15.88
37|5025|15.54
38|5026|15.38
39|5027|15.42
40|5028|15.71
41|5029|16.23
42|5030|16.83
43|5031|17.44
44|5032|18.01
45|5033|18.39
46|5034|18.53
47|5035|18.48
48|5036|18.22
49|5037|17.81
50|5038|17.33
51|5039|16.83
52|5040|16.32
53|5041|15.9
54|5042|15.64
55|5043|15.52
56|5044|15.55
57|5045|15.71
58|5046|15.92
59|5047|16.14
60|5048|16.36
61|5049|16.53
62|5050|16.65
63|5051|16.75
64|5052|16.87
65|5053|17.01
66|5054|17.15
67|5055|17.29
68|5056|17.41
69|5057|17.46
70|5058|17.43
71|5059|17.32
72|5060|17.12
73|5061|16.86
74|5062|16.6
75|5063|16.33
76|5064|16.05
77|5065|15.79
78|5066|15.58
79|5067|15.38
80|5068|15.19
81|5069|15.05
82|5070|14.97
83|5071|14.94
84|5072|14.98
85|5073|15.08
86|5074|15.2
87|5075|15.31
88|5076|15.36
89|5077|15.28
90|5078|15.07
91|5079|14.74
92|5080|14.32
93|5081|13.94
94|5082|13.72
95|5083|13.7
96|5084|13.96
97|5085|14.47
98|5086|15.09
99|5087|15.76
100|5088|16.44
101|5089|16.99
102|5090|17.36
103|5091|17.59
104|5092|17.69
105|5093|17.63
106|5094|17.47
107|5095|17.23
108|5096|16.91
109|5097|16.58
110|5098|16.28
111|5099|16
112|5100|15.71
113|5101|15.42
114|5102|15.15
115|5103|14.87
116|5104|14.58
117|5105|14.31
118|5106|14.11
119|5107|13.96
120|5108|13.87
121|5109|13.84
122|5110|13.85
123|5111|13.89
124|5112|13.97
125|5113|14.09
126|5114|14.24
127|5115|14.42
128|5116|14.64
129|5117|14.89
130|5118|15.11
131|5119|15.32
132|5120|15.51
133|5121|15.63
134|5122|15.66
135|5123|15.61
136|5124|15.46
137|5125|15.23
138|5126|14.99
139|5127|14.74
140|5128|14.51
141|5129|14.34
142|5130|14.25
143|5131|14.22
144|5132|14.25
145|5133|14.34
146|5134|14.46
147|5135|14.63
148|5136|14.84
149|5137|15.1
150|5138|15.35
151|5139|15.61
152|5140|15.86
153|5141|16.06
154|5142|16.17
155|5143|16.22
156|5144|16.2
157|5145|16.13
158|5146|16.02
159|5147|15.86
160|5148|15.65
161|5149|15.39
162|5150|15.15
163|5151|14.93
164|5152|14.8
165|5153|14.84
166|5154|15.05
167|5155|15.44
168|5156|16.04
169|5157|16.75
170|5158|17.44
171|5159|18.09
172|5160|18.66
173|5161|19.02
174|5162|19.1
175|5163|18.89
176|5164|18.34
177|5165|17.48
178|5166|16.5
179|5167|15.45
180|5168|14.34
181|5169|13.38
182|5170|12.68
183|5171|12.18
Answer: 0.1 AA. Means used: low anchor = 16.8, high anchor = 14.8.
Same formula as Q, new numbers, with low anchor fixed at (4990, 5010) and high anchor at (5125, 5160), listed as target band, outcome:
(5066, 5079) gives 0.74 AA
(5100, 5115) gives 1.34 AA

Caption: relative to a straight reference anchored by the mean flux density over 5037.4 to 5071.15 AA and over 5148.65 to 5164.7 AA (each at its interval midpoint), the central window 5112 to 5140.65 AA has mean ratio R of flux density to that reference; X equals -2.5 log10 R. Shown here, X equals 0.12 mag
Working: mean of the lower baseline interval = 16.3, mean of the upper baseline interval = 16.8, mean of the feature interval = 14.9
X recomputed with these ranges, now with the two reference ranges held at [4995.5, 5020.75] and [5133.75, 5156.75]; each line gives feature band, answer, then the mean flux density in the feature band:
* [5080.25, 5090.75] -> 0.04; 15.2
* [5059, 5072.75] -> 0.01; 15.8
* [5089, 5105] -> -0.04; 16.4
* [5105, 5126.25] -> 0.07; 14.7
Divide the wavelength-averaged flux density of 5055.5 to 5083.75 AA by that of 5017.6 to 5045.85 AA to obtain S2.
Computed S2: 0.94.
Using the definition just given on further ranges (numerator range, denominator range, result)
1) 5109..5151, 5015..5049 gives 0.92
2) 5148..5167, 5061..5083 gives 1.10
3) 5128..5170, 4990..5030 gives 0.98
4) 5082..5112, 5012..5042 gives 0.94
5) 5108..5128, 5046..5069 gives 0.89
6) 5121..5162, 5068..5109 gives 1.01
